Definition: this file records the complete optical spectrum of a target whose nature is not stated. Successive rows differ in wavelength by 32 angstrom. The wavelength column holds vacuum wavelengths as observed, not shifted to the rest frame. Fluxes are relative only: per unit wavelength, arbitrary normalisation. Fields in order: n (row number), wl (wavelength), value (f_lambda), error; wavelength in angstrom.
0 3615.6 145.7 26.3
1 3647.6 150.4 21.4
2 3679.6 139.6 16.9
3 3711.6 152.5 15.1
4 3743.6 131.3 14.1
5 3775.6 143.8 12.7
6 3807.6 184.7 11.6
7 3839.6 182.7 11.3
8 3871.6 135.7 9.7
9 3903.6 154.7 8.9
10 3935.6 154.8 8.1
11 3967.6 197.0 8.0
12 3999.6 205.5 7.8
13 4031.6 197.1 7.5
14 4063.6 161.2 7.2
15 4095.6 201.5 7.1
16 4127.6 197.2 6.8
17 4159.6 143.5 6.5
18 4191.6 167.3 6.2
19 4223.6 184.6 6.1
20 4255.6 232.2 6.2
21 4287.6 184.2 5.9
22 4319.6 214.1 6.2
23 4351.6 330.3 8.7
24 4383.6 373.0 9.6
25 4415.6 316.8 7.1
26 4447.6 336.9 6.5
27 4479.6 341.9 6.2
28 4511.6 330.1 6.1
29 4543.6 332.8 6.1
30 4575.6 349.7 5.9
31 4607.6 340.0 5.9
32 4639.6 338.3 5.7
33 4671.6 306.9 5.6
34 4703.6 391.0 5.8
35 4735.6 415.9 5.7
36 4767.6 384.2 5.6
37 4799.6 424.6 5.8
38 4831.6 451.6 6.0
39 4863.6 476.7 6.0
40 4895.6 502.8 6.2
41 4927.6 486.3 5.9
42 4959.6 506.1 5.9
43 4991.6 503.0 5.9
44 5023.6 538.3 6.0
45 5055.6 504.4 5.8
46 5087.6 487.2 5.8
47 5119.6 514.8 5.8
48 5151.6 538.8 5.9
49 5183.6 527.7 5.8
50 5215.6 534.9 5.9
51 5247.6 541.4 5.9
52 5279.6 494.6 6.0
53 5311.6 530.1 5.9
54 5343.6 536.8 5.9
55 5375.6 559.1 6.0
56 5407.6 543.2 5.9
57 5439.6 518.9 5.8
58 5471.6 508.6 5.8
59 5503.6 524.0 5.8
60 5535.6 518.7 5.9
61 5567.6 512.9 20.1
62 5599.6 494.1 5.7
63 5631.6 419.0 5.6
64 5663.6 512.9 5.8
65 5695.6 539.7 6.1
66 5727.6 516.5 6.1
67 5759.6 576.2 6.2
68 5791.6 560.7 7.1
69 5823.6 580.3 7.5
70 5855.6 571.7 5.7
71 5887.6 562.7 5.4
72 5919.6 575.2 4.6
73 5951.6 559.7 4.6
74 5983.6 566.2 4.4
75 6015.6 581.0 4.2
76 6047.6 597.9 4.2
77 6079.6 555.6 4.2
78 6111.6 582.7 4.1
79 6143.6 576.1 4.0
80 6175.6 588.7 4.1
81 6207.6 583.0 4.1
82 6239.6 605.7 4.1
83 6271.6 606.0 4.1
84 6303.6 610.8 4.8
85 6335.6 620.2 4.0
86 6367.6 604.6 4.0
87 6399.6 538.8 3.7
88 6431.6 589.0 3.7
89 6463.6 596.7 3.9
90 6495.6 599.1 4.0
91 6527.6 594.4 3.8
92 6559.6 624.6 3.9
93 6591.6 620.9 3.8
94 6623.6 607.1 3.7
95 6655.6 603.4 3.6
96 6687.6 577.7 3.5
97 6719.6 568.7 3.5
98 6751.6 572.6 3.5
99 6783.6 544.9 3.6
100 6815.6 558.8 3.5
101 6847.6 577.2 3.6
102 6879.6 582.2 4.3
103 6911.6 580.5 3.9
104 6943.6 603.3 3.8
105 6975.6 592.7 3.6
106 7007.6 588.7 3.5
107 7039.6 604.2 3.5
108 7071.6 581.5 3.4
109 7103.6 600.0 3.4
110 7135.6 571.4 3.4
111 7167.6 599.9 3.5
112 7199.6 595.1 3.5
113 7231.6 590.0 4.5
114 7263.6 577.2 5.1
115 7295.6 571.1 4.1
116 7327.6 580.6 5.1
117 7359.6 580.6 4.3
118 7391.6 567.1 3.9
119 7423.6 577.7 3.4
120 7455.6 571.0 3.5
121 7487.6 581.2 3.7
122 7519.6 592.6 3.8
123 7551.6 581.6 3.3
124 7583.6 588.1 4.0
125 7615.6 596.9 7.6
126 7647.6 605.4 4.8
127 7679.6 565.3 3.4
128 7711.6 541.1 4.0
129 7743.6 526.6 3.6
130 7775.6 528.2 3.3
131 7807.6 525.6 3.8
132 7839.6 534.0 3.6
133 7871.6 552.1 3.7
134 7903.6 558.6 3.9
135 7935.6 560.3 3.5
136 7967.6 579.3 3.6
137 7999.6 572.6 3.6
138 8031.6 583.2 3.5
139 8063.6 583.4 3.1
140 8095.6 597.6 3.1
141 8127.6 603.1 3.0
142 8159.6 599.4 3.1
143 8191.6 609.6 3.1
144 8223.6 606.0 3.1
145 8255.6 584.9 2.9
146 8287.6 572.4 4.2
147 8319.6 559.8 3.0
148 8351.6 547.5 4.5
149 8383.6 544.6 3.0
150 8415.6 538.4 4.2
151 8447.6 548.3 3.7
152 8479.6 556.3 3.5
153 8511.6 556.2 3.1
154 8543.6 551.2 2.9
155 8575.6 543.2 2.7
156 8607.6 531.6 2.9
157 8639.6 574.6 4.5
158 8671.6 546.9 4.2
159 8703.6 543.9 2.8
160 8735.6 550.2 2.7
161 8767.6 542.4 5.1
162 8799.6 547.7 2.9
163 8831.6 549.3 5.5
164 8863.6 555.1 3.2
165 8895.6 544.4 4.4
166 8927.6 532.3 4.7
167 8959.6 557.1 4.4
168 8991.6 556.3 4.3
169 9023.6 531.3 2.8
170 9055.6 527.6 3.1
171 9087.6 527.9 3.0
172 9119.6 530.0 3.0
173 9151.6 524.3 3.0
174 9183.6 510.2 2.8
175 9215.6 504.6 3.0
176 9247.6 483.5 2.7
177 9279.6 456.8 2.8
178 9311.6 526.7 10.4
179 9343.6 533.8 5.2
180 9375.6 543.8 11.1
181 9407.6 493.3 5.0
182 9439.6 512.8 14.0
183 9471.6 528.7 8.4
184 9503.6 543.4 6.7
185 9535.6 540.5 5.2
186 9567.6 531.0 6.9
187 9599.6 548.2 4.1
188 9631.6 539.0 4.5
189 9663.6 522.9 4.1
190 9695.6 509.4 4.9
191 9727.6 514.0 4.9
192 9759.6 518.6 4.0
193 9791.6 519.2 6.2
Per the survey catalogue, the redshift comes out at 0.09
